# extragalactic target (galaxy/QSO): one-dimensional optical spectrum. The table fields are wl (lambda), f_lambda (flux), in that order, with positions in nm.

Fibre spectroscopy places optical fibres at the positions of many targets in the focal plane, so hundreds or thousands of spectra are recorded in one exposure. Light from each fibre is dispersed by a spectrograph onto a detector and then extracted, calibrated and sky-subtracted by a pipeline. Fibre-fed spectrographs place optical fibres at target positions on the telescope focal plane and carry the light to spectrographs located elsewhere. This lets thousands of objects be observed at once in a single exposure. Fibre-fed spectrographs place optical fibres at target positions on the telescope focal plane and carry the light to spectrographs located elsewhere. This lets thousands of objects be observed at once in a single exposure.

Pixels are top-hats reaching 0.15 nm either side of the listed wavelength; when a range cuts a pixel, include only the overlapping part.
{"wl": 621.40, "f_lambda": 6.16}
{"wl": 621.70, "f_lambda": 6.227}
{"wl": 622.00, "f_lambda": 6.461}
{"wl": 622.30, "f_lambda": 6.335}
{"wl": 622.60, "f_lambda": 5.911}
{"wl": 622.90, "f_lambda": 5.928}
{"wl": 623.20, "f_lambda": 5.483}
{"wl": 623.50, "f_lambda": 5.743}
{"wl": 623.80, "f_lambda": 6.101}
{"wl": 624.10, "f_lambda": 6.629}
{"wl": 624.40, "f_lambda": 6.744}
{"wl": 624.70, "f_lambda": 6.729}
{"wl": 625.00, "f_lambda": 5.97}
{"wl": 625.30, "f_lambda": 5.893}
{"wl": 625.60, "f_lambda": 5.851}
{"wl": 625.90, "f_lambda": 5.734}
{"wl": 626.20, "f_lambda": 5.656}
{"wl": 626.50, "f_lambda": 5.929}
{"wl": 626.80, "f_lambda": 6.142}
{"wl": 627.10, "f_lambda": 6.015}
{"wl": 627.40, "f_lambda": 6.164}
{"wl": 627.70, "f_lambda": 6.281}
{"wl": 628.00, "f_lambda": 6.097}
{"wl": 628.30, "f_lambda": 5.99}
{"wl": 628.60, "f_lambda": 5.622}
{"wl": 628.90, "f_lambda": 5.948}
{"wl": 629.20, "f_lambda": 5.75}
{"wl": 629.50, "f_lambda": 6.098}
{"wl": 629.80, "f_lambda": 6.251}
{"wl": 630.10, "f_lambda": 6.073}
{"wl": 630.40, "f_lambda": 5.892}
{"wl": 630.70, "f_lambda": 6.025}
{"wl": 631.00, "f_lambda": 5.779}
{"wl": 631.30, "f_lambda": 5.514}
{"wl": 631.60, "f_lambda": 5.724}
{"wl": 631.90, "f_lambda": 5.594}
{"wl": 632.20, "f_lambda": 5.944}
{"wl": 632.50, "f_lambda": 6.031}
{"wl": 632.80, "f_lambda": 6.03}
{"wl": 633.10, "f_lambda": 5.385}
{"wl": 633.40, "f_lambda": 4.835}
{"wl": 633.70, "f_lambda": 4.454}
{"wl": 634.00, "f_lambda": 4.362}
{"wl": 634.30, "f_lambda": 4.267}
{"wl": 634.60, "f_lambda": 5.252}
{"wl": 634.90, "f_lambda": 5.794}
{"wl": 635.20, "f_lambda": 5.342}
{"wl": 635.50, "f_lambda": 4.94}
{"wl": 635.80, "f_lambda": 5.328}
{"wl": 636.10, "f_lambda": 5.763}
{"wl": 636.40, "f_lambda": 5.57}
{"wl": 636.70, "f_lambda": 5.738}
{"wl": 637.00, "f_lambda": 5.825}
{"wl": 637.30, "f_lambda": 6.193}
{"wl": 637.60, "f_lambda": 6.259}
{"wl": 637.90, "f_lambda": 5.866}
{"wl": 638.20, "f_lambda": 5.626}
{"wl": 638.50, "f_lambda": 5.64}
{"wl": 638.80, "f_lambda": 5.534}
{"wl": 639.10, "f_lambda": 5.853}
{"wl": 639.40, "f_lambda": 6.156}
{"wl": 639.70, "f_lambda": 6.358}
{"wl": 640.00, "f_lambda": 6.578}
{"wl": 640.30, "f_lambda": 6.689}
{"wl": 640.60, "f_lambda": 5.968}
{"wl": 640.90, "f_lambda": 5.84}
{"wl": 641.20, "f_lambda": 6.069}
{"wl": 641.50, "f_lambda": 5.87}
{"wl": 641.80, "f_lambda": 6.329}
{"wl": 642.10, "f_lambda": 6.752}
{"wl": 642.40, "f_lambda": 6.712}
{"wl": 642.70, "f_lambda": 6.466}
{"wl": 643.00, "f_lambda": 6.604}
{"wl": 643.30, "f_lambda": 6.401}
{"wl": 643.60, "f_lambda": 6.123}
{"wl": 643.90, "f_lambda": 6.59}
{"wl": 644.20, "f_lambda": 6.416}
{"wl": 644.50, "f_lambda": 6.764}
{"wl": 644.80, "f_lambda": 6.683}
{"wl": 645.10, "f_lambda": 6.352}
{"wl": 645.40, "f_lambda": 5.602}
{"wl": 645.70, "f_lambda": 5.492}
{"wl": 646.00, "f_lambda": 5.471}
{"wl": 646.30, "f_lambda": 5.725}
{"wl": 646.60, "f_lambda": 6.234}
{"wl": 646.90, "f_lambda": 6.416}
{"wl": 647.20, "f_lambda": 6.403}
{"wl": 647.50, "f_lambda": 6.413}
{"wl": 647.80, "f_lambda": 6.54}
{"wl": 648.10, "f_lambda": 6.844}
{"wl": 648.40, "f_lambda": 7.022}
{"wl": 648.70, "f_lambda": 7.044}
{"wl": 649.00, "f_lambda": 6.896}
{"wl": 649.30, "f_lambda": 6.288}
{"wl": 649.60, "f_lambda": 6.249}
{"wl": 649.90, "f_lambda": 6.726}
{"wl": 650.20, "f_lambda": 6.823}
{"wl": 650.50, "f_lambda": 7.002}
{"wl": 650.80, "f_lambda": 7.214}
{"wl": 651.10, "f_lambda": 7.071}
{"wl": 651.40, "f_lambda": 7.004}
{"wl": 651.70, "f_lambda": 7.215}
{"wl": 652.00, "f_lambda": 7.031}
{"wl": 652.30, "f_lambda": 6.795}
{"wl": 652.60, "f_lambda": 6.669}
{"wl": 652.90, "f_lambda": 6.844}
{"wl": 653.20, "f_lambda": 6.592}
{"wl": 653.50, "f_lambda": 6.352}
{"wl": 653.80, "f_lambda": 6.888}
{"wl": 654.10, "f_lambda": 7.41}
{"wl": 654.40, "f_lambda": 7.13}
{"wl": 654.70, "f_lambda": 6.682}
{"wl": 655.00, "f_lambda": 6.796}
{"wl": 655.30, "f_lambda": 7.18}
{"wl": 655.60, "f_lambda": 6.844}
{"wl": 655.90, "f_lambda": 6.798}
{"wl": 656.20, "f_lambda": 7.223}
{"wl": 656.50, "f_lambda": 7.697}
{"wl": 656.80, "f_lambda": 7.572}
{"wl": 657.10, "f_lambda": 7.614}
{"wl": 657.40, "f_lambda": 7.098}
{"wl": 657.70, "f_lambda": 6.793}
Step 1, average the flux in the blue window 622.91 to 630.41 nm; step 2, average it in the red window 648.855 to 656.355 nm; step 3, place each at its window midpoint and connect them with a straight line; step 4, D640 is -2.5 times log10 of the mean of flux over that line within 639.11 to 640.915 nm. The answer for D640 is 0.03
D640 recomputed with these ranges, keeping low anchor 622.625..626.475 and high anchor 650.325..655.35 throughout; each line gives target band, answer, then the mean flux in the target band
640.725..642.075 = 0.08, 6.09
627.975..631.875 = 0.06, 5.89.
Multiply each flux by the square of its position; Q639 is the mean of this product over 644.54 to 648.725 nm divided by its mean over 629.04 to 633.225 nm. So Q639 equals 1.13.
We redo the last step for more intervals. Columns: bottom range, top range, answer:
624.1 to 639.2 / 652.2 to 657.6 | 1.31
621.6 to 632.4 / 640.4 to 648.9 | 1.11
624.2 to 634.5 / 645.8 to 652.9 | 1.22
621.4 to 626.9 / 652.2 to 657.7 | 1.27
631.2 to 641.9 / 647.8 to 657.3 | 1.29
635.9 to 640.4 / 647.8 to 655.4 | 1.20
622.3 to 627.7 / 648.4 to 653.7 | 1.22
